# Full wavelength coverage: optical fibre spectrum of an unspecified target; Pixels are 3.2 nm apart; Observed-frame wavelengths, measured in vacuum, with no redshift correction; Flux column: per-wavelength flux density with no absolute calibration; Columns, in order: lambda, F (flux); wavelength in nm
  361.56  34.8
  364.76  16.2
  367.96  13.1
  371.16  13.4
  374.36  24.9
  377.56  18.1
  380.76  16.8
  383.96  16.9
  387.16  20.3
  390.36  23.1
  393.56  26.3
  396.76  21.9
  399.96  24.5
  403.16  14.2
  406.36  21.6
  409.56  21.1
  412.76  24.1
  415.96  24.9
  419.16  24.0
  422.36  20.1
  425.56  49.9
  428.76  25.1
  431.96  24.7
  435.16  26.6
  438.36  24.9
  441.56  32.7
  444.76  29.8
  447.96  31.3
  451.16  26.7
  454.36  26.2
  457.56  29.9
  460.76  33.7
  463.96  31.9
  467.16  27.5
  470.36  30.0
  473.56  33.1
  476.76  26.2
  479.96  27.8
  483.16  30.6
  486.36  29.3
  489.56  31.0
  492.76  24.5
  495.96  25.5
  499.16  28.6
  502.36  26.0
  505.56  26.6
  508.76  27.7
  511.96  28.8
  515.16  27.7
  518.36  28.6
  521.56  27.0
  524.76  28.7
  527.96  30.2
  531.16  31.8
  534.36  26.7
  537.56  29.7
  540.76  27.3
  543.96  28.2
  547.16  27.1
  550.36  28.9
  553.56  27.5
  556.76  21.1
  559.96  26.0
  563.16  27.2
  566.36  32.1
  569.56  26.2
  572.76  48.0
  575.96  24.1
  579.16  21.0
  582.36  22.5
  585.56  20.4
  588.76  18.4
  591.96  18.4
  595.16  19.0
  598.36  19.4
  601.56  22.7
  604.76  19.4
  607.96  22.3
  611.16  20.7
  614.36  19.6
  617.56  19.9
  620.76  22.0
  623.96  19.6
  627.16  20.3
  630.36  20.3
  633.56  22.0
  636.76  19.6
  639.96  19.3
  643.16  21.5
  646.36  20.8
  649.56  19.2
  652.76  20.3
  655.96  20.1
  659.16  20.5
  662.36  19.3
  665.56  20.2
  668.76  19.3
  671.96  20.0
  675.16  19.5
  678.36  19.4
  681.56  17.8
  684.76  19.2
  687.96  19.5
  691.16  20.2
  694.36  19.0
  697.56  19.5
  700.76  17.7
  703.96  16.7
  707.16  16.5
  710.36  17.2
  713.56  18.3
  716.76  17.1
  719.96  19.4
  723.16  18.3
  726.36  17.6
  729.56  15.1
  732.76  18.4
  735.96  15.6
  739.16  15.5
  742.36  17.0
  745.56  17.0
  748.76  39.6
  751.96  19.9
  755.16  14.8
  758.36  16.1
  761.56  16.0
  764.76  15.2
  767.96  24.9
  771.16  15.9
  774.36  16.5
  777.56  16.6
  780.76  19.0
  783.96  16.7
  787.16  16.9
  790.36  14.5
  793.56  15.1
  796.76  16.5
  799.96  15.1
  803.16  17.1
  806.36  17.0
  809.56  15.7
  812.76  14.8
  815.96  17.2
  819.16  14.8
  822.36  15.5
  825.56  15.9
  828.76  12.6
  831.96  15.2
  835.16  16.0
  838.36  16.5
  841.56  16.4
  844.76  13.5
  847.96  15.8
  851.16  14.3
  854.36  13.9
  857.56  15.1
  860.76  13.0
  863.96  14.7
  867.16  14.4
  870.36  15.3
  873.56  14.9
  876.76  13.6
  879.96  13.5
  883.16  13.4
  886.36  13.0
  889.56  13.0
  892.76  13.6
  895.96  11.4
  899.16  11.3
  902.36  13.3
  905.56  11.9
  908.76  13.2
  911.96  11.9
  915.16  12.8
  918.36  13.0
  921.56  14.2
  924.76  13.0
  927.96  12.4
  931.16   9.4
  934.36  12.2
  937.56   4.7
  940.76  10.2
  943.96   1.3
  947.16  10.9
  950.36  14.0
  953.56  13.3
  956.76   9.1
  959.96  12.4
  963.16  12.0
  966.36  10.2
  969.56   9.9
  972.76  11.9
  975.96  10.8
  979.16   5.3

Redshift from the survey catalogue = 0.14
